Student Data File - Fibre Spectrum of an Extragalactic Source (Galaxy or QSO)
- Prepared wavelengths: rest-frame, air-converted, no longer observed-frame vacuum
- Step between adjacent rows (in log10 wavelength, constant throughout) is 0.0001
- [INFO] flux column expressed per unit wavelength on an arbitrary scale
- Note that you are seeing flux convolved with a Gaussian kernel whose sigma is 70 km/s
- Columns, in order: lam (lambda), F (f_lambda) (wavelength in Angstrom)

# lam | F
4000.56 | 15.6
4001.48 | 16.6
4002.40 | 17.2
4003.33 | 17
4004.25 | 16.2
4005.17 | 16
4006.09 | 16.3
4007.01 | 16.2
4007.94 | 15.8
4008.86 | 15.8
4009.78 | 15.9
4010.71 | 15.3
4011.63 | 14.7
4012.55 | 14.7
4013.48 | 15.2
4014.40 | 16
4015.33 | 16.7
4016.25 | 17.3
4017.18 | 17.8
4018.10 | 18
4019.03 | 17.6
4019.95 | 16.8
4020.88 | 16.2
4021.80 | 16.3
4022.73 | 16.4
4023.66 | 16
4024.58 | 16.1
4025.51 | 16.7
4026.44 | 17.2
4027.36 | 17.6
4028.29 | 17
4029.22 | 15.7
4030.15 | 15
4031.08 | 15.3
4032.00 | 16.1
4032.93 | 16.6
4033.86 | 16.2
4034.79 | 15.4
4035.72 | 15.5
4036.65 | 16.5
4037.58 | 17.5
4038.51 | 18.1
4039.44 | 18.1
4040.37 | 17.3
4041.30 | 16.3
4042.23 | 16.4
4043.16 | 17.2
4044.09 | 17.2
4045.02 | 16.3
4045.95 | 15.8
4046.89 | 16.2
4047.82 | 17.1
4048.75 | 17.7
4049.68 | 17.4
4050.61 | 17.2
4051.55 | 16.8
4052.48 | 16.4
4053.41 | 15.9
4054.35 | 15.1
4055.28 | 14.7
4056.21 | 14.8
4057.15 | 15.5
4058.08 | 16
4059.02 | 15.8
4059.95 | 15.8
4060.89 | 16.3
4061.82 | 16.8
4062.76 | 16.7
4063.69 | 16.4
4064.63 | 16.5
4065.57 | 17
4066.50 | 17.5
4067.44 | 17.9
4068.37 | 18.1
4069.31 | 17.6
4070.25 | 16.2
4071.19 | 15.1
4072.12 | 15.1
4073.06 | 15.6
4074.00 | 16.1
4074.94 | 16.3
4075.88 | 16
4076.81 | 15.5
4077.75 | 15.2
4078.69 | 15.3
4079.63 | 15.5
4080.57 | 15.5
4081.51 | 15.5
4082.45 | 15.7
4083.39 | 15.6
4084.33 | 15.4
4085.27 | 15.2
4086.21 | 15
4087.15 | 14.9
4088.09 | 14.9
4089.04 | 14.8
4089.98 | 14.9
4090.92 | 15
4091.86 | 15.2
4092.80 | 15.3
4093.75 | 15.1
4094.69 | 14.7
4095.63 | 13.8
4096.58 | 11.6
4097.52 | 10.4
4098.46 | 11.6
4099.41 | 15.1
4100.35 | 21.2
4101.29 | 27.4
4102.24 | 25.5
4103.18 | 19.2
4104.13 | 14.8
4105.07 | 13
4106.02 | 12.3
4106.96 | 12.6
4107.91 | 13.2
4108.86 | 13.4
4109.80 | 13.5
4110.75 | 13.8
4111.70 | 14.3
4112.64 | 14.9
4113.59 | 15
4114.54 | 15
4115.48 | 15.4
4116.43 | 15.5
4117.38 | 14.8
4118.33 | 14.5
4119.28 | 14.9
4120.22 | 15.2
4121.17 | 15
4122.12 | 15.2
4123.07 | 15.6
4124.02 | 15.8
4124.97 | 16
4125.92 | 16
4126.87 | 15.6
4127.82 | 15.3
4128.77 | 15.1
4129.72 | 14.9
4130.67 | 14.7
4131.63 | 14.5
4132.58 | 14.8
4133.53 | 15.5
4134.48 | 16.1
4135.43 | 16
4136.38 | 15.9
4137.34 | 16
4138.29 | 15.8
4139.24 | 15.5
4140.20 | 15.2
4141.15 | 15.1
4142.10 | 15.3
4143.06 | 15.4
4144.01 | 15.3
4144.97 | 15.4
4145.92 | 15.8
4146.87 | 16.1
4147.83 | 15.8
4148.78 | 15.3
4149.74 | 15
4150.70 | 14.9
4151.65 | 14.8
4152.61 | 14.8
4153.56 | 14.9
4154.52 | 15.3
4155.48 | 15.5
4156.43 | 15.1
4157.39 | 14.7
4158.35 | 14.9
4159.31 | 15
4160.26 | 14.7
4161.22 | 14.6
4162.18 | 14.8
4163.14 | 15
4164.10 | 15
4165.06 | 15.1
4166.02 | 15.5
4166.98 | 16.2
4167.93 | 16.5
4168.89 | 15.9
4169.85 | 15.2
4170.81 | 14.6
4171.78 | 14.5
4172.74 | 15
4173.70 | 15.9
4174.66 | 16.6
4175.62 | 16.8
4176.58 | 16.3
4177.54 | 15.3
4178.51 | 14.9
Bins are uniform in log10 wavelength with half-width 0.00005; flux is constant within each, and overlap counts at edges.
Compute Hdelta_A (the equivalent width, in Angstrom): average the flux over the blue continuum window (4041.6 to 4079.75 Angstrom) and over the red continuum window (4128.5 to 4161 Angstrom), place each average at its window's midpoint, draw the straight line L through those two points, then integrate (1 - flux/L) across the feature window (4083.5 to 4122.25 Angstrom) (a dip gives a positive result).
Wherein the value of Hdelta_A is 1.5 Angstrom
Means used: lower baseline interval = 16.3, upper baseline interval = 15.3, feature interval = 15.2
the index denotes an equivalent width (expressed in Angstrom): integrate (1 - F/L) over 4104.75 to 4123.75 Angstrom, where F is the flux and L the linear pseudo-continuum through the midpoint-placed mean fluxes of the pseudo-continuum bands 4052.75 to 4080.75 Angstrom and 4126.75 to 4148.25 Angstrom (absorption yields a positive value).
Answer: 1.53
